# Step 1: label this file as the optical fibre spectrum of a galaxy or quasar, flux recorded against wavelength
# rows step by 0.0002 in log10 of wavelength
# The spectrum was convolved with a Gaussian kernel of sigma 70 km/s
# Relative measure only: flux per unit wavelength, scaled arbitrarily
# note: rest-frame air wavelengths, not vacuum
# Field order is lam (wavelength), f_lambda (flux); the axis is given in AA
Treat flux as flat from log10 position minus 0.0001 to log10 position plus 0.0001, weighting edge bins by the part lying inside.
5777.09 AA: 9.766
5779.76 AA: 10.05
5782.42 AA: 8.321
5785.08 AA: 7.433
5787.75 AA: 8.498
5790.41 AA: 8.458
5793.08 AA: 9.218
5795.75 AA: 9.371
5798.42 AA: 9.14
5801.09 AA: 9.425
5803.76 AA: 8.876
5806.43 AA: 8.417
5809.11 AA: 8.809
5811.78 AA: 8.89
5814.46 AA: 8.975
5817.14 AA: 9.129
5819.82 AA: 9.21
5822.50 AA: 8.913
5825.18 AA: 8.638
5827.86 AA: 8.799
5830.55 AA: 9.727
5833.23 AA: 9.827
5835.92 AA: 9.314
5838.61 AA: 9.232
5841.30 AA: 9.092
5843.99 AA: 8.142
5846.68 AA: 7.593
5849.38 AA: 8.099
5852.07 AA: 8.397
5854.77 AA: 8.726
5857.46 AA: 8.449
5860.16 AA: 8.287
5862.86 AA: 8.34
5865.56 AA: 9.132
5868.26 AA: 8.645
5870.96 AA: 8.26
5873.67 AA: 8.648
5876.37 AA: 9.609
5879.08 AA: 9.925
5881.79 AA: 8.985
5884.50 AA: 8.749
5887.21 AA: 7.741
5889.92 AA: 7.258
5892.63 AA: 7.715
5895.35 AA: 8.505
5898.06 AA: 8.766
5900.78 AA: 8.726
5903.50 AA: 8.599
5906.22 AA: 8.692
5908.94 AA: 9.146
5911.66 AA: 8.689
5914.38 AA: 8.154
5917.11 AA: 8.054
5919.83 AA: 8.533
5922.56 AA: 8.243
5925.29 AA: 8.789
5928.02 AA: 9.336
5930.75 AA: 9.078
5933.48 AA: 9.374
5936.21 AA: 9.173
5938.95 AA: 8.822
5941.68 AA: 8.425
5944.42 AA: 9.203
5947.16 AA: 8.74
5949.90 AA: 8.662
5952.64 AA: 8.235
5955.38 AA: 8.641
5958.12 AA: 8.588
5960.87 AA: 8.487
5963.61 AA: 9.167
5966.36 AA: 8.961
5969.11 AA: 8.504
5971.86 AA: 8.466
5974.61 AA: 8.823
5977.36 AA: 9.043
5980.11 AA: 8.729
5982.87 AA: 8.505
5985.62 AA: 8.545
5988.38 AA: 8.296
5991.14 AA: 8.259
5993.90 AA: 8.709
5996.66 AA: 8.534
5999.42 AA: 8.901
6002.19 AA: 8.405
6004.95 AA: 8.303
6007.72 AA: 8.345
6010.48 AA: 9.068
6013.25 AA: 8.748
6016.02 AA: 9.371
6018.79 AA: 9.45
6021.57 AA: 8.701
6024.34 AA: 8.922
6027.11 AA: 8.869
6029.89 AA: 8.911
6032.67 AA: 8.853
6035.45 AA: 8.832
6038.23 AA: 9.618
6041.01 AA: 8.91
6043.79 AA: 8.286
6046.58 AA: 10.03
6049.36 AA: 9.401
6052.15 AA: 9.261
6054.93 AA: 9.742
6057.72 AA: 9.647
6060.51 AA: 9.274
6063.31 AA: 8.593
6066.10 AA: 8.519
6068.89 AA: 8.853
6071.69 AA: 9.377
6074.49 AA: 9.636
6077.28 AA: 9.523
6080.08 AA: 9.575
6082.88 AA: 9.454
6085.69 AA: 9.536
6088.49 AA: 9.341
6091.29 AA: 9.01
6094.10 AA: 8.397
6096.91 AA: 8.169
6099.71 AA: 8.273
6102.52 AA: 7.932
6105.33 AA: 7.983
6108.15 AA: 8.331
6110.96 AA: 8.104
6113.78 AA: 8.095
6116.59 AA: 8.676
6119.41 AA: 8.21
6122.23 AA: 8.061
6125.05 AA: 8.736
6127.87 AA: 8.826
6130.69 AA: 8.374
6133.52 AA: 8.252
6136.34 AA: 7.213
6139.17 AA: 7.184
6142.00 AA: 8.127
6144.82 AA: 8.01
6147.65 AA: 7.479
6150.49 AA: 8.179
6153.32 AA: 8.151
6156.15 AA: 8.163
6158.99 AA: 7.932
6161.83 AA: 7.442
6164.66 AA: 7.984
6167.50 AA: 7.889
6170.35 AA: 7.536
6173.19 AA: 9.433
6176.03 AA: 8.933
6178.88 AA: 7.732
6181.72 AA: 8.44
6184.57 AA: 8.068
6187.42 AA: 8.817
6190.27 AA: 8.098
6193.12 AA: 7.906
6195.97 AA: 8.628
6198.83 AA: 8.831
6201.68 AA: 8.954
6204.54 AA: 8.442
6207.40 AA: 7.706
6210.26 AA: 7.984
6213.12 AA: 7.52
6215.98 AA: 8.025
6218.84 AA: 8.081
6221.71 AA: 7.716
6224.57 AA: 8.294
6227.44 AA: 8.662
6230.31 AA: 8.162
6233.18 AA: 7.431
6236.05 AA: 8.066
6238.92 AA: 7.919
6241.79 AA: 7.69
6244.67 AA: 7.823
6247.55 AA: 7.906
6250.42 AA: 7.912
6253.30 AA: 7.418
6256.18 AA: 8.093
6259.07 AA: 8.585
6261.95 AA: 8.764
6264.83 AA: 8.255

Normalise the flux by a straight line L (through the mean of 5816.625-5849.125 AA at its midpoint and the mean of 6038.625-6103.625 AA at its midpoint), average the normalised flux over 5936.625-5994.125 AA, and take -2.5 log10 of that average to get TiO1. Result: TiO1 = 0.04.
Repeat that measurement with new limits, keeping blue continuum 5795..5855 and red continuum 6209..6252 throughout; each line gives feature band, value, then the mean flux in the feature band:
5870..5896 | 0.03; 8.54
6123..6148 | 0.02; 8.05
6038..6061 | -0.12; 9.34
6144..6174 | 0.02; 7.99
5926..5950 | -0.04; 8.99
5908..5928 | 0.02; 8.56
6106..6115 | 0.01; 8.15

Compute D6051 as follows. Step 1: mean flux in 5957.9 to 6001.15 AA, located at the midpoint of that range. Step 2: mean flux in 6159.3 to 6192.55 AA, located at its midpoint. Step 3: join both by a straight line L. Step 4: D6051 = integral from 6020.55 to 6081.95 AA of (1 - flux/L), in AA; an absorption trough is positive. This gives -4.8 AA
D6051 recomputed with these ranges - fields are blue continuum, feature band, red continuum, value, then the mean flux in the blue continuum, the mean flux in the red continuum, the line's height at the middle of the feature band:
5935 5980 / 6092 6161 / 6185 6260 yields 1.75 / 8.74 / 8.1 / 8.33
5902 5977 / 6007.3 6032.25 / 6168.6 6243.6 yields -1.12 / 8.73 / 8.19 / 8.57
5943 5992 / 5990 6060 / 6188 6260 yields -3.62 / 8.66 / 8.08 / 8.53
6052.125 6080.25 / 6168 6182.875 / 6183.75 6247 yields 0.08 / 9.26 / 8.12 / 8.43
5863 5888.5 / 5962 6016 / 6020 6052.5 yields 1.90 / 8.83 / 9.04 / 8.98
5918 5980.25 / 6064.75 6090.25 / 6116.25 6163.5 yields -3.16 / 8.78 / 8.05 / 8.29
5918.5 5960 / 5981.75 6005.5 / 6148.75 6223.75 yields 0.41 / 8.78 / 8.17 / 8.65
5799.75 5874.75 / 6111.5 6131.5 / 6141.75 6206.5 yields -0.25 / 8.79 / 8.22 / 8.31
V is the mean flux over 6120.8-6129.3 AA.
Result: 8.54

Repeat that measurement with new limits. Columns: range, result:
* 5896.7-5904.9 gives 8.7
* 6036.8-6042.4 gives 9.27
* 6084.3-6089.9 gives 9.45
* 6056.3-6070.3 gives 8.97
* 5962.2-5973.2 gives 8.77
